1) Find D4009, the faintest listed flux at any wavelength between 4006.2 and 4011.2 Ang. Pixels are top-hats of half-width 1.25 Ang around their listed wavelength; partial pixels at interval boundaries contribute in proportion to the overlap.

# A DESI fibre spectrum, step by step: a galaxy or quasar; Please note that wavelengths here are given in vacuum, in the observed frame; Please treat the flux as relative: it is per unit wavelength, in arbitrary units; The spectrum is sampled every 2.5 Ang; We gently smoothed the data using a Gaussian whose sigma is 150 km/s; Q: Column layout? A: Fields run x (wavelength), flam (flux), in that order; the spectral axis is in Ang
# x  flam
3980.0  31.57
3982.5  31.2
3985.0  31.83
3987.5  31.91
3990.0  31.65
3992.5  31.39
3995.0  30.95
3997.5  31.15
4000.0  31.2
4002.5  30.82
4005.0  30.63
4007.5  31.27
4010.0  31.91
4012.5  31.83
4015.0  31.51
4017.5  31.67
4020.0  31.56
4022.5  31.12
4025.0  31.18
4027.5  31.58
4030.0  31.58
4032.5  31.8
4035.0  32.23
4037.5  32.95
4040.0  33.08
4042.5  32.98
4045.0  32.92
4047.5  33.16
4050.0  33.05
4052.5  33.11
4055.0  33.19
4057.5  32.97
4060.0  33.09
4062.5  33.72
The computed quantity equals 31.27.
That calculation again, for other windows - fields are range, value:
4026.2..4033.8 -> 31.58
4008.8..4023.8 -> 31.12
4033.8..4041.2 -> 32.23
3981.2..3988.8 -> 31.2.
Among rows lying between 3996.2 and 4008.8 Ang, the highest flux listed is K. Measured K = 31.27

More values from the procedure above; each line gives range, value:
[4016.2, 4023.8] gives 31.67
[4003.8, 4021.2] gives 31.91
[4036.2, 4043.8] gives 33.08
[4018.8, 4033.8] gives 31.8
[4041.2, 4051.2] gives 33.16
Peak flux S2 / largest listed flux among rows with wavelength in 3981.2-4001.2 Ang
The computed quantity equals 31.91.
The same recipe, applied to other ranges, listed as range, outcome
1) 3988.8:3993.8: 31.65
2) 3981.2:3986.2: 31.83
